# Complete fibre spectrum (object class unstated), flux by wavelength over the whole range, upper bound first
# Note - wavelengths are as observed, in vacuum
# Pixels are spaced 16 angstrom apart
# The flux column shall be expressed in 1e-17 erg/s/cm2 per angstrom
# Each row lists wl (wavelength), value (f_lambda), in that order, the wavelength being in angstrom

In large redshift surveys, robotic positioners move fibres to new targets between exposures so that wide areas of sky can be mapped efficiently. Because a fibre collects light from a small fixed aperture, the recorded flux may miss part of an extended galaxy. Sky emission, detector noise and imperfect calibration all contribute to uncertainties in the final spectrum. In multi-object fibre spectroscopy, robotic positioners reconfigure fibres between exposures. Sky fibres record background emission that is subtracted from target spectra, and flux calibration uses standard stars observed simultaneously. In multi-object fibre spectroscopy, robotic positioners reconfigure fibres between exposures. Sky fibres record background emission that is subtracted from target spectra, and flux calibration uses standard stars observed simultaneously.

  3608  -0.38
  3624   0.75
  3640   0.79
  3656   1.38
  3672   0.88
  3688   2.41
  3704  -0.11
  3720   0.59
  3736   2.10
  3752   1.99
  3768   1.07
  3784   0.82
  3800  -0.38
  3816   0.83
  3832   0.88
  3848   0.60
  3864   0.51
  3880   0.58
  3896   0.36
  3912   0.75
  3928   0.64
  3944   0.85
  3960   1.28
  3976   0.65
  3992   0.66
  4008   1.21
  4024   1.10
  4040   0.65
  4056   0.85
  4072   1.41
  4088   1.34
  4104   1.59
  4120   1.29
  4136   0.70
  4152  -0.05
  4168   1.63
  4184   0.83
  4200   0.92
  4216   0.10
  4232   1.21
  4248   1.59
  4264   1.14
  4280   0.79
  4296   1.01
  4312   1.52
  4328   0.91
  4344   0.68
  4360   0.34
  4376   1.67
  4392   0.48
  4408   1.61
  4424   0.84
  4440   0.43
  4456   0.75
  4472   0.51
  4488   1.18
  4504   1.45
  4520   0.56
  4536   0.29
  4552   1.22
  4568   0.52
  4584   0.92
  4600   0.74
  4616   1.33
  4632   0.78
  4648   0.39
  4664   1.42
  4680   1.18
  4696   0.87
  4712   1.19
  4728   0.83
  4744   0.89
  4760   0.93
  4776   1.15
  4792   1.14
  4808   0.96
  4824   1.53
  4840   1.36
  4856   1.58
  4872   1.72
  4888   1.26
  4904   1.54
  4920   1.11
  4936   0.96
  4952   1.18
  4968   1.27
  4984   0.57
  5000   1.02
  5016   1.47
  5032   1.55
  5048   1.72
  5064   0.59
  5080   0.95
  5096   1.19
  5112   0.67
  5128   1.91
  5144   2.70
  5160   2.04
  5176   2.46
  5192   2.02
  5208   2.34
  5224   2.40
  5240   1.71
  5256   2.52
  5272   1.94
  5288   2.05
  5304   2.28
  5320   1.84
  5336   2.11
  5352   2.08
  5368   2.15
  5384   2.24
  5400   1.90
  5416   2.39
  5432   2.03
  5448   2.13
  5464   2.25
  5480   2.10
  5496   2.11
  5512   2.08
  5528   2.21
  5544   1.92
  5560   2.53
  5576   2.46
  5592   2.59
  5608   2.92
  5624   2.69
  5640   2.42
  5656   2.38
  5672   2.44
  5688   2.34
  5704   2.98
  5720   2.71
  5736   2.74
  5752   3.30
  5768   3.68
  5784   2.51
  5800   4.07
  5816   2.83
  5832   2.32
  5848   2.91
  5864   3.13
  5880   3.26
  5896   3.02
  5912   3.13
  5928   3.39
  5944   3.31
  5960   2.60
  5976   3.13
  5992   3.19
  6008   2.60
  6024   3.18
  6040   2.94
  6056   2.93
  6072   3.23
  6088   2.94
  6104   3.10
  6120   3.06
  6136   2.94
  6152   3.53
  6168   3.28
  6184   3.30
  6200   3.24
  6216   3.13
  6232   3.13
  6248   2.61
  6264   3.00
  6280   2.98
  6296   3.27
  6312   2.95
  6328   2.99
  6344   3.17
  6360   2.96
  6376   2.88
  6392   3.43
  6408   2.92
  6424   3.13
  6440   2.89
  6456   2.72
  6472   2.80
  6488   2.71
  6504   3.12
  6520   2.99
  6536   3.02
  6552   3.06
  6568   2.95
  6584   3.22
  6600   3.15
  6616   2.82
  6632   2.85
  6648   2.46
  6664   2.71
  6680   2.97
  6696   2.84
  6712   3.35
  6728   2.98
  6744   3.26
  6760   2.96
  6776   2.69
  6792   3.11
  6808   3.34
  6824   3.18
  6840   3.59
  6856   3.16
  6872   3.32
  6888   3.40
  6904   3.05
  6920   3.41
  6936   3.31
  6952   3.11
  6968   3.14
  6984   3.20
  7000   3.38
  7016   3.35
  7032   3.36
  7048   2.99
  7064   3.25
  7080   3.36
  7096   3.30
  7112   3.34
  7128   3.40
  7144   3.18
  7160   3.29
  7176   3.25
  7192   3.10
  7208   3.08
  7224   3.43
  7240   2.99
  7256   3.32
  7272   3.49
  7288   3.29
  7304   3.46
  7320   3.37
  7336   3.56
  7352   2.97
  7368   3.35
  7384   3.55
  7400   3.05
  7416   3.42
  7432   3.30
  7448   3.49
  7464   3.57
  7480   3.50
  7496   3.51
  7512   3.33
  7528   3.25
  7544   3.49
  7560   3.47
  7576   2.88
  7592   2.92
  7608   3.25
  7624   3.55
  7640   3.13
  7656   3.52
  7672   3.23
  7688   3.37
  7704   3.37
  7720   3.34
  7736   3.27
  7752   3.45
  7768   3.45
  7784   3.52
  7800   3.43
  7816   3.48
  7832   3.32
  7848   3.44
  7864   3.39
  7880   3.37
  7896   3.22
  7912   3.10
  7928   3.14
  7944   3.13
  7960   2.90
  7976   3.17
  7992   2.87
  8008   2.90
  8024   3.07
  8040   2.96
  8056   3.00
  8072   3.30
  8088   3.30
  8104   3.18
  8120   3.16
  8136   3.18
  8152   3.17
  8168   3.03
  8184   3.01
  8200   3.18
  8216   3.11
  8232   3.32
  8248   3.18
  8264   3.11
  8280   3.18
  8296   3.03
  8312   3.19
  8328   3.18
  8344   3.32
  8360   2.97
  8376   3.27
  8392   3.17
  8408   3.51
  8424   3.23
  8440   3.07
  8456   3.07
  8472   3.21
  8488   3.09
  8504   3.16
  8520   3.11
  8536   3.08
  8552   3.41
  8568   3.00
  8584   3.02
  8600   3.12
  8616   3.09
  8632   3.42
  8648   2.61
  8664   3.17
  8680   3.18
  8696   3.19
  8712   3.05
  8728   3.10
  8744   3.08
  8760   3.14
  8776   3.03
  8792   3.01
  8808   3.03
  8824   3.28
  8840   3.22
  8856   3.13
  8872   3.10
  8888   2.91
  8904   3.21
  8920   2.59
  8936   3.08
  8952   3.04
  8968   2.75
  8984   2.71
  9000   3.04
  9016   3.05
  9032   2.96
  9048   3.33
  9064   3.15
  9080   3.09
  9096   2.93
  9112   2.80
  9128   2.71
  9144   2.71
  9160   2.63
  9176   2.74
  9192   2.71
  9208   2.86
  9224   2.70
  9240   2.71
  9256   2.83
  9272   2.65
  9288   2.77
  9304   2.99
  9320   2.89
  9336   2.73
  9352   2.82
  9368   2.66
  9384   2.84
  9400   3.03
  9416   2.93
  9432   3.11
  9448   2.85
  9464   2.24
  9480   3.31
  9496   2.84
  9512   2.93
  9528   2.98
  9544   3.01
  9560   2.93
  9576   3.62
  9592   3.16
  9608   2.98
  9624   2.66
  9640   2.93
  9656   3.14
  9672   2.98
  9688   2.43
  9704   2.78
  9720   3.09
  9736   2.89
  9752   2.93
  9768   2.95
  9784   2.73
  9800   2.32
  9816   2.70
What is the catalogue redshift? 0.29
